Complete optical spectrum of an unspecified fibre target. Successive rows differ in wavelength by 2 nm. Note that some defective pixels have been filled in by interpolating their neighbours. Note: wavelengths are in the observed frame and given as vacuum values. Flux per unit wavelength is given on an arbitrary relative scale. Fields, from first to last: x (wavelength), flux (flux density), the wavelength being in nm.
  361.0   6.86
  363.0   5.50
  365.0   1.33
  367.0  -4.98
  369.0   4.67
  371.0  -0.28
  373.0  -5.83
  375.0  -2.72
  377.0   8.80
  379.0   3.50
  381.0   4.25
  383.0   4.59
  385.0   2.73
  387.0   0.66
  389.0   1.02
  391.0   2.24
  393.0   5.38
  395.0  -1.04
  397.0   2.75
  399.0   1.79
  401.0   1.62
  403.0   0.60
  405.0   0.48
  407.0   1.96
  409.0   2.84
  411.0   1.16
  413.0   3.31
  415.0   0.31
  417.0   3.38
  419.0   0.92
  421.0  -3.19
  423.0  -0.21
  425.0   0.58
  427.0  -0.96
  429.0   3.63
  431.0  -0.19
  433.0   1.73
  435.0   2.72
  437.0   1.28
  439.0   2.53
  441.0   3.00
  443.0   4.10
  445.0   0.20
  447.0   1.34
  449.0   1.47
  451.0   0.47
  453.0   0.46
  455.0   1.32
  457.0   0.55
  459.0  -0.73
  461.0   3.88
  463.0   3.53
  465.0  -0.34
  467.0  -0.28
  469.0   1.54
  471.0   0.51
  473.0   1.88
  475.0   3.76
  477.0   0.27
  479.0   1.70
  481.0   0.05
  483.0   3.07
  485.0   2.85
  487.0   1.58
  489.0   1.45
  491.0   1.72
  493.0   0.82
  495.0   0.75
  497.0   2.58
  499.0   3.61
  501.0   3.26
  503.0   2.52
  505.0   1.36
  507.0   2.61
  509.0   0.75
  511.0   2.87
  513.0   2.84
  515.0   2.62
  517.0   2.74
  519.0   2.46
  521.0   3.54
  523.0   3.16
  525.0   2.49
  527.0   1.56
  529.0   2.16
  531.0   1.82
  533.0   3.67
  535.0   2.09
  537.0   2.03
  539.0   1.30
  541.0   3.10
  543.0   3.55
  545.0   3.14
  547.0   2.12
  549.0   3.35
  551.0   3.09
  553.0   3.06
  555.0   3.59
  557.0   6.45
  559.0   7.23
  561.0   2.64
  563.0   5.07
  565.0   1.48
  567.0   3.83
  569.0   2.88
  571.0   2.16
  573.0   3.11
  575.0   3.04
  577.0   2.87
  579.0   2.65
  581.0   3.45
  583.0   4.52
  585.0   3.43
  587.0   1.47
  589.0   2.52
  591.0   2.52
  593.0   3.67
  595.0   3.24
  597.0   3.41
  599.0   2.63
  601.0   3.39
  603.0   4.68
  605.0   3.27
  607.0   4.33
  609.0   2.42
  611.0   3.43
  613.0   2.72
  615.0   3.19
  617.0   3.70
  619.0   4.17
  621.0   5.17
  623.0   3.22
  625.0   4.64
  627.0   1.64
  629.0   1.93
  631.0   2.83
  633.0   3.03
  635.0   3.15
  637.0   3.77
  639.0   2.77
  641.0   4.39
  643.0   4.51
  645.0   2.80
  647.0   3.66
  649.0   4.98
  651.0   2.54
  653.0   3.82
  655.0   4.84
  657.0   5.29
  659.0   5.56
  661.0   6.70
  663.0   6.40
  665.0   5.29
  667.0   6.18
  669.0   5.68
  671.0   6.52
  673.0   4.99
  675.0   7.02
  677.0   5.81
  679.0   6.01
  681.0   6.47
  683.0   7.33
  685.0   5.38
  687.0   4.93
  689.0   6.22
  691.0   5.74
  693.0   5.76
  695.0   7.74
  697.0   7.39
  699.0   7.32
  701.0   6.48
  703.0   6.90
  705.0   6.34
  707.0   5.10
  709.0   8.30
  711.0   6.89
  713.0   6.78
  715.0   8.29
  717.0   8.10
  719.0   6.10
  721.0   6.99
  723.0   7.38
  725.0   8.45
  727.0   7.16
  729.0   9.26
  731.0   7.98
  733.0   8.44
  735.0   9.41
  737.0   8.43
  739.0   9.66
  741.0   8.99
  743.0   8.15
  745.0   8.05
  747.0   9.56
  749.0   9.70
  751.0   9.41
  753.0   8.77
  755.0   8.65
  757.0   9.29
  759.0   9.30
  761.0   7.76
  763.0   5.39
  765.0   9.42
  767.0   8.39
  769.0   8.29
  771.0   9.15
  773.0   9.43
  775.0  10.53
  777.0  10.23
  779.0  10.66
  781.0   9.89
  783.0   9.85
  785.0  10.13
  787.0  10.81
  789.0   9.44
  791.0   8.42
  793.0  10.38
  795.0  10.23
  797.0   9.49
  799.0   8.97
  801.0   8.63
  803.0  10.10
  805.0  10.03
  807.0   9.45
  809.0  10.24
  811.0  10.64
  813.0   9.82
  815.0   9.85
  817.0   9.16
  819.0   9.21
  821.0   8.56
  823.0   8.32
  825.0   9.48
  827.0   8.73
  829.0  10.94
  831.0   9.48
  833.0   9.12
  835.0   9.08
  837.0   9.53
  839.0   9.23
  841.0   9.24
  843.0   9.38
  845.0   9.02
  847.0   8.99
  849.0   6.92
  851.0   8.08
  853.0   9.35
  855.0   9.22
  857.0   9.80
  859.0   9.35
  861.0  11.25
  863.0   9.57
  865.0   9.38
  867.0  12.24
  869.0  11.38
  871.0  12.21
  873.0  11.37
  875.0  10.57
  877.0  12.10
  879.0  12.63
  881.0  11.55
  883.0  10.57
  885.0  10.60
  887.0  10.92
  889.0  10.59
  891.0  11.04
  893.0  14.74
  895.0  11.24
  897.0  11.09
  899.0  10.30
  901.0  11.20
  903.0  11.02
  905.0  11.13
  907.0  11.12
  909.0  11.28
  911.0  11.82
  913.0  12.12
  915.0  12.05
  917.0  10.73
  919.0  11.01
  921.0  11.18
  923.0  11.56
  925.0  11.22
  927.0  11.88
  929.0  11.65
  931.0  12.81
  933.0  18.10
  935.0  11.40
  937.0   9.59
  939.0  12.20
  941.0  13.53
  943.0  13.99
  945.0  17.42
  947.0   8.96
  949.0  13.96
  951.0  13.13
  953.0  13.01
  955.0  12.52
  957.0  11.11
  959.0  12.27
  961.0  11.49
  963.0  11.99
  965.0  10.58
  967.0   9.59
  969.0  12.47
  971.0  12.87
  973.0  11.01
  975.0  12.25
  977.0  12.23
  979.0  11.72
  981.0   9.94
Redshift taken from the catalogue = 0.64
